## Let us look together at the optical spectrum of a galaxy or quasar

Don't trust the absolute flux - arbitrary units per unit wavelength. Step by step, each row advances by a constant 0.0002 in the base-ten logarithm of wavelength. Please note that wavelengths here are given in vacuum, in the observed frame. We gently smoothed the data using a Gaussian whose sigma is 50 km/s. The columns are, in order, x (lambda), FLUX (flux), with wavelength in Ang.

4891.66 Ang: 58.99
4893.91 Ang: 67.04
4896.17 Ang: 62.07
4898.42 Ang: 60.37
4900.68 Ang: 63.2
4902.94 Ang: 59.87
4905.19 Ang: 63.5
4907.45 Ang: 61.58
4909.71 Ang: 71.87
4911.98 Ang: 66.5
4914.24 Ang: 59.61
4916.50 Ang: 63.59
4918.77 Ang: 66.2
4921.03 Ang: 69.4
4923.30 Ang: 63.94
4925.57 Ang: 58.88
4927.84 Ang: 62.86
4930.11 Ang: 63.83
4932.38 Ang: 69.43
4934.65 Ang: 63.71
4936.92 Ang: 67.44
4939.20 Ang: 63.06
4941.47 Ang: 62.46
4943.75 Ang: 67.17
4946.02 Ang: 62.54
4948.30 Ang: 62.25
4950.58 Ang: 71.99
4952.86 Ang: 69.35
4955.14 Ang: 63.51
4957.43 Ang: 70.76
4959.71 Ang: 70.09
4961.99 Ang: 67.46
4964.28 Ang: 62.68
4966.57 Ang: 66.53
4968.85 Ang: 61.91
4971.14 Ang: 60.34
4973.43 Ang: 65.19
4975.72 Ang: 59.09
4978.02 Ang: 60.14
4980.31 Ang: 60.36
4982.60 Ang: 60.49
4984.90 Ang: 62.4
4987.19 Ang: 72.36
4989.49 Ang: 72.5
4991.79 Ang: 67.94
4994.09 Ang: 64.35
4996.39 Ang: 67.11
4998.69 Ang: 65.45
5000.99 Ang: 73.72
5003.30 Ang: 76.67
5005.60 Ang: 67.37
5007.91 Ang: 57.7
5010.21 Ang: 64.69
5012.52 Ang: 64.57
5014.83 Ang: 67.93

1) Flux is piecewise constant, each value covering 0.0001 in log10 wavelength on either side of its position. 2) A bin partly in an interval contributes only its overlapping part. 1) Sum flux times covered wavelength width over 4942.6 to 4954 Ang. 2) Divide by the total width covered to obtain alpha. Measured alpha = 66.7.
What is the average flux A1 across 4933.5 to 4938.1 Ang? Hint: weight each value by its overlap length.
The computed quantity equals 65.6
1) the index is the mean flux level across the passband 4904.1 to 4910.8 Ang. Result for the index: 65.6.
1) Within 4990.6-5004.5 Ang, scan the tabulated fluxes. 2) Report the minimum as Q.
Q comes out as 64.35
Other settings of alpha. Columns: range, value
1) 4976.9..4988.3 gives 63.2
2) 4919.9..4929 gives 63.7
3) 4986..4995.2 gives 69.3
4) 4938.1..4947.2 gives 63.9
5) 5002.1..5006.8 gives 71.8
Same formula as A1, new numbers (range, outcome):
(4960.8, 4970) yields 64.7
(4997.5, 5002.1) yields 69.6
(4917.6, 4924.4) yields 66.5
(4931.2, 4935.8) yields 66.6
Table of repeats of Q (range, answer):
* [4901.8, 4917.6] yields 59.61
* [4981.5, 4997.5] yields 60.49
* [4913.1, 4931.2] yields 58.88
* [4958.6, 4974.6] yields 60.34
